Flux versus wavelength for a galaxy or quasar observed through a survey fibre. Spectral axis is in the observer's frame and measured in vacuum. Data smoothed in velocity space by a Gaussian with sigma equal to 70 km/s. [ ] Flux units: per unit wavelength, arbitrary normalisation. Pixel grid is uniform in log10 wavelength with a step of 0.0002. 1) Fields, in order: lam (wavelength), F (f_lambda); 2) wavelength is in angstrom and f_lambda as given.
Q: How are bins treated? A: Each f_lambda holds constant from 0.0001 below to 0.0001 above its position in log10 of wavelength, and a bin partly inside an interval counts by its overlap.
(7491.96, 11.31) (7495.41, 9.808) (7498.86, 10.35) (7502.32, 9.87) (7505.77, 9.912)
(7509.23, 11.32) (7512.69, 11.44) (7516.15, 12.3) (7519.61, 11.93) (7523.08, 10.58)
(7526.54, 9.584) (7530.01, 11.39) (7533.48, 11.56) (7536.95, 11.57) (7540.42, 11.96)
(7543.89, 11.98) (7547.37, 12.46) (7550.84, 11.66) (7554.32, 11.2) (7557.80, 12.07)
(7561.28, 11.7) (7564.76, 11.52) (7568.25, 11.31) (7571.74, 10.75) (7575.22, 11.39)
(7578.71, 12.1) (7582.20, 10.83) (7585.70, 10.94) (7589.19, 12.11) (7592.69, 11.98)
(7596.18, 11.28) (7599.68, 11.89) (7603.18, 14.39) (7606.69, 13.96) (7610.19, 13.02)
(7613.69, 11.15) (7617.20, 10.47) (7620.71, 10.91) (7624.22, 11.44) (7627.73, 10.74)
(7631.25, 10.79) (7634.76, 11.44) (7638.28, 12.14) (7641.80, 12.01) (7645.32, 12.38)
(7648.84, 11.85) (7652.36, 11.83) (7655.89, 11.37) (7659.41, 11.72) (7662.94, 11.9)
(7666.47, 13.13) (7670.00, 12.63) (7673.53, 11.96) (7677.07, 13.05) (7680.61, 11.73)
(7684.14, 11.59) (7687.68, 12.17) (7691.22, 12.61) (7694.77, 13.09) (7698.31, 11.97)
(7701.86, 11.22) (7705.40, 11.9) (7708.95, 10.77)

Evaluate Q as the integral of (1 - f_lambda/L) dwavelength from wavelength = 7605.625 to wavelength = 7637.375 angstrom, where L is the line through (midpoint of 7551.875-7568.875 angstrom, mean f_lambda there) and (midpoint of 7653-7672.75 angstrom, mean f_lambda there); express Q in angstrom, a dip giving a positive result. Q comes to 1.0 angstrom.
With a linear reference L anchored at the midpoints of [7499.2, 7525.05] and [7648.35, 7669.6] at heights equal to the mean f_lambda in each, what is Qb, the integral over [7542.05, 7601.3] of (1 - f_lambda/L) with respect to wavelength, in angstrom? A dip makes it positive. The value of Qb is -0.98 angstrom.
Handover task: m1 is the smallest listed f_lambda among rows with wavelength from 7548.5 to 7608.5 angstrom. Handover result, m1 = 10.75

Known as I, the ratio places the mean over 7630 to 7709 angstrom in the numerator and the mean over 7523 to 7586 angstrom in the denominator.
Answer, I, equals 1.05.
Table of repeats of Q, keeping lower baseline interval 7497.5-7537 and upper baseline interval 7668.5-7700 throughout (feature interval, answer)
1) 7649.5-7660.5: 0.38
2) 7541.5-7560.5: -1.07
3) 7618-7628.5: 0.72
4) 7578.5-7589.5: 0.16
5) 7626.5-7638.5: 0.71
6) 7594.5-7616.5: -1.59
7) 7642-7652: -0.04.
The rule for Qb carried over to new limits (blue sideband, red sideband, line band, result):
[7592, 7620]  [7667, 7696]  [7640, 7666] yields 0.8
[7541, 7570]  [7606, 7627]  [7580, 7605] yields -0.5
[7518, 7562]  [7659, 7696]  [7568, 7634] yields 1.2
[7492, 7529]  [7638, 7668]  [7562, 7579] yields -0.1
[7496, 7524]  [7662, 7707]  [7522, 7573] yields -1.0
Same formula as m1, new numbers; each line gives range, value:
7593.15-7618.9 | 10.47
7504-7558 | 9.584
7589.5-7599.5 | 11.28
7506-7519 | 11.32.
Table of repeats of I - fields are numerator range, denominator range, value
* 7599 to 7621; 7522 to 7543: 1.11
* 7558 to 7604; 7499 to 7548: 1.04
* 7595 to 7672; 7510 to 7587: 1.04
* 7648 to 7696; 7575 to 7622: 1.02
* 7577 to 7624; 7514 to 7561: 1.03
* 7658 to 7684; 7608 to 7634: 1.09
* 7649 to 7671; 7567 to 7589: 1.07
